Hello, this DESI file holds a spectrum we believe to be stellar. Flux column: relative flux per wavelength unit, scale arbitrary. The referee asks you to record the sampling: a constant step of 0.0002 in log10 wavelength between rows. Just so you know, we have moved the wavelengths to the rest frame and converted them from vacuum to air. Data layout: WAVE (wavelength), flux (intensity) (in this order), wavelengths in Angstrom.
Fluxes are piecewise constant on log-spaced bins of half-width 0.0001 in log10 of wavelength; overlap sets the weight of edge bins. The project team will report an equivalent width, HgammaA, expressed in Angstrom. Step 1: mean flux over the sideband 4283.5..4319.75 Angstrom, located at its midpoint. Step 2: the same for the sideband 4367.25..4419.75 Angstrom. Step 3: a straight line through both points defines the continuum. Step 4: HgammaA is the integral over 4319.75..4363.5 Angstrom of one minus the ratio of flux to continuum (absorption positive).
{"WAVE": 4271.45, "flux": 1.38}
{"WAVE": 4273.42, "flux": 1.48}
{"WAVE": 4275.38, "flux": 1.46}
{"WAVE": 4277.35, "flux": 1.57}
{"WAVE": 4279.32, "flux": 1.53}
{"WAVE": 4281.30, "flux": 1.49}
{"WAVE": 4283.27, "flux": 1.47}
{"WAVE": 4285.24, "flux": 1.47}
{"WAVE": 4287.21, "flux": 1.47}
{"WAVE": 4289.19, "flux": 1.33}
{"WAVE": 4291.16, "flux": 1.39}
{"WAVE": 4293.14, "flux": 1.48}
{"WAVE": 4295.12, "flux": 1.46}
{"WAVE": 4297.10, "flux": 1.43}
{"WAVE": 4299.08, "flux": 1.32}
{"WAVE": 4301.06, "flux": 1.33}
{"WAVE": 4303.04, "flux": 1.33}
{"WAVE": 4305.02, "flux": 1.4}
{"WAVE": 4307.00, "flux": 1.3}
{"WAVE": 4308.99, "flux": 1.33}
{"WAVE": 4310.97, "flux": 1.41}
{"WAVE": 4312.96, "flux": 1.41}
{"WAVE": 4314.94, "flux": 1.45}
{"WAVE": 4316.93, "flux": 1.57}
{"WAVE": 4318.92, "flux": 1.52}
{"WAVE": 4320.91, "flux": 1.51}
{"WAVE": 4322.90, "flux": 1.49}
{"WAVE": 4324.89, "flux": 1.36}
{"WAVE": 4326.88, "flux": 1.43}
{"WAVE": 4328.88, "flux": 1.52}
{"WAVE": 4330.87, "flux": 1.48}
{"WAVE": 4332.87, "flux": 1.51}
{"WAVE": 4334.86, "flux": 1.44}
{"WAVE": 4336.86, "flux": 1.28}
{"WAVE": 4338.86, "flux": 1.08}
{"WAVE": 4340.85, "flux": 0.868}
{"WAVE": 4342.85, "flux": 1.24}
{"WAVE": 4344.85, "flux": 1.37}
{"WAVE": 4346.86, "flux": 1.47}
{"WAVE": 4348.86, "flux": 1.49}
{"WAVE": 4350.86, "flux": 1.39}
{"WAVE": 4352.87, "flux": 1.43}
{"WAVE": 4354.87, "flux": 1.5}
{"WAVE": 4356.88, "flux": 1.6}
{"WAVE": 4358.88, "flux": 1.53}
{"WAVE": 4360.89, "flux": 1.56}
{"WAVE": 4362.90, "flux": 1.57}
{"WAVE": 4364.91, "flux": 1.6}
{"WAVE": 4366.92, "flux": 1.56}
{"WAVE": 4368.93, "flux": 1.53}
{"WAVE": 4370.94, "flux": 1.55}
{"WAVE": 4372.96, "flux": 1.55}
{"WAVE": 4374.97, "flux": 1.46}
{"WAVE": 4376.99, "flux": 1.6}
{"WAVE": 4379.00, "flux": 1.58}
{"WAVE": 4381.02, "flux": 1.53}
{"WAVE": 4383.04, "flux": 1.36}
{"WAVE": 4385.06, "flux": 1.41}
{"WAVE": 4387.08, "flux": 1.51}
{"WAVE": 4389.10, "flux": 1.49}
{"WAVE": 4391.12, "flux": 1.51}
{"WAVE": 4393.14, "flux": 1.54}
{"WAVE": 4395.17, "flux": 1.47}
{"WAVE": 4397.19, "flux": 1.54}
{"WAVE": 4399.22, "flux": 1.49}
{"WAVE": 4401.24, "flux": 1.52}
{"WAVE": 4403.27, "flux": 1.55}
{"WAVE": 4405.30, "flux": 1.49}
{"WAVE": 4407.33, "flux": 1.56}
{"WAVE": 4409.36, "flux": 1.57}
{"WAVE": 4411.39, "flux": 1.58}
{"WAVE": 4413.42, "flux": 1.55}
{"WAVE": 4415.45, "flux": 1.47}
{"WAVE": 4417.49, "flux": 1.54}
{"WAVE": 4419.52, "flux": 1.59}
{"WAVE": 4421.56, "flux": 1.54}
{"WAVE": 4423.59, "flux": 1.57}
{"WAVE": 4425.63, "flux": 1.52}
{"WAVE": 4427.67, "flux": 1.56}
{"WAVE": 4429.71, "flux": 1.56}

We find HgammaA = 1.37 Angstrom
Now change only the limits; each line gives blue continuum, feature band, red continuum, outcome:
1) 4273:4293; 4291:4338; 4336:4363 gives 0.1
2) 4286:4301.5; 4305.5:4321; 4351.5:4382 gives 0.1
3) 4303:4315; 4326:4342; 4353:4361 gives 1.4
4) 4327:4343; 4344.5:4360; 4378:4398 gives -1.2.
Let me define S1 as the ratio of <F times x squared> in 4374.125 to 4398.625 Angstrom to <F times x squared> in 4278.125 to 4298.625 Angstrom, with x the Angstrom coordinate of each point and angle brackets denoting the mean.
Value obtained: 1.08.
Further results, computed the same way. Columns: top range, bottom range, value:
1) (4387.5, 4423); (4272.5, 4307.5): 1.13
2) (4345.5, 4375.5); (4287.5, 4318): 1.12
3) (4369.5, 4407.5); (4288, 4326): 1.11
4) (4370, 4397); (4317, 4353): 1.11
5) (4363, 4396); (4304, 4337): 1.08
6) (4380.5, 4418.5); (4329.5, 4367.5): 1.09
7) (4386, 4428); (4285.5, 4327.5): 1.13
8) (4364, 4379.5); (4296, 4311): 1.18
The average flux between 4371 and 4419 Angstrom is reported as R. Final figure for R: 1.52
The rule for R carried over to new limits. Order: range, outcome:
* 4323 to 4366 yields 1.42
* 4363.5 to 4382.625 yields 1.55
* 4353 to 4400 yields 1.52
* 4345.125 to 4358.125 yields 1.47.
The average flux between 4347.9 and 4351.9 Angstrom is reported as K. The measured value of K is 1.44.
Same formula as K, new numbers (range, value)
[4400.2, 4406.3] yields 1.52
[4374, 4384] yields 1.51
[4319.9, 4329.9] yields 1.46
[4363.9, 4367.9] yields 1.58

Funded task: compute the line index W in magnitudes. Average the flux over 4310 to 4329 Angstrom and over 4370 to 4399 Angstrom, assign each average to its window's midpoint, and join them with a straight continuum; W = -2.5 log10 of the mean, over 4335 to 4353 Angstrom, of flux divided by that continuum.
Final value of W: 0.15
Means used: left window 1.46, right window 1.51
